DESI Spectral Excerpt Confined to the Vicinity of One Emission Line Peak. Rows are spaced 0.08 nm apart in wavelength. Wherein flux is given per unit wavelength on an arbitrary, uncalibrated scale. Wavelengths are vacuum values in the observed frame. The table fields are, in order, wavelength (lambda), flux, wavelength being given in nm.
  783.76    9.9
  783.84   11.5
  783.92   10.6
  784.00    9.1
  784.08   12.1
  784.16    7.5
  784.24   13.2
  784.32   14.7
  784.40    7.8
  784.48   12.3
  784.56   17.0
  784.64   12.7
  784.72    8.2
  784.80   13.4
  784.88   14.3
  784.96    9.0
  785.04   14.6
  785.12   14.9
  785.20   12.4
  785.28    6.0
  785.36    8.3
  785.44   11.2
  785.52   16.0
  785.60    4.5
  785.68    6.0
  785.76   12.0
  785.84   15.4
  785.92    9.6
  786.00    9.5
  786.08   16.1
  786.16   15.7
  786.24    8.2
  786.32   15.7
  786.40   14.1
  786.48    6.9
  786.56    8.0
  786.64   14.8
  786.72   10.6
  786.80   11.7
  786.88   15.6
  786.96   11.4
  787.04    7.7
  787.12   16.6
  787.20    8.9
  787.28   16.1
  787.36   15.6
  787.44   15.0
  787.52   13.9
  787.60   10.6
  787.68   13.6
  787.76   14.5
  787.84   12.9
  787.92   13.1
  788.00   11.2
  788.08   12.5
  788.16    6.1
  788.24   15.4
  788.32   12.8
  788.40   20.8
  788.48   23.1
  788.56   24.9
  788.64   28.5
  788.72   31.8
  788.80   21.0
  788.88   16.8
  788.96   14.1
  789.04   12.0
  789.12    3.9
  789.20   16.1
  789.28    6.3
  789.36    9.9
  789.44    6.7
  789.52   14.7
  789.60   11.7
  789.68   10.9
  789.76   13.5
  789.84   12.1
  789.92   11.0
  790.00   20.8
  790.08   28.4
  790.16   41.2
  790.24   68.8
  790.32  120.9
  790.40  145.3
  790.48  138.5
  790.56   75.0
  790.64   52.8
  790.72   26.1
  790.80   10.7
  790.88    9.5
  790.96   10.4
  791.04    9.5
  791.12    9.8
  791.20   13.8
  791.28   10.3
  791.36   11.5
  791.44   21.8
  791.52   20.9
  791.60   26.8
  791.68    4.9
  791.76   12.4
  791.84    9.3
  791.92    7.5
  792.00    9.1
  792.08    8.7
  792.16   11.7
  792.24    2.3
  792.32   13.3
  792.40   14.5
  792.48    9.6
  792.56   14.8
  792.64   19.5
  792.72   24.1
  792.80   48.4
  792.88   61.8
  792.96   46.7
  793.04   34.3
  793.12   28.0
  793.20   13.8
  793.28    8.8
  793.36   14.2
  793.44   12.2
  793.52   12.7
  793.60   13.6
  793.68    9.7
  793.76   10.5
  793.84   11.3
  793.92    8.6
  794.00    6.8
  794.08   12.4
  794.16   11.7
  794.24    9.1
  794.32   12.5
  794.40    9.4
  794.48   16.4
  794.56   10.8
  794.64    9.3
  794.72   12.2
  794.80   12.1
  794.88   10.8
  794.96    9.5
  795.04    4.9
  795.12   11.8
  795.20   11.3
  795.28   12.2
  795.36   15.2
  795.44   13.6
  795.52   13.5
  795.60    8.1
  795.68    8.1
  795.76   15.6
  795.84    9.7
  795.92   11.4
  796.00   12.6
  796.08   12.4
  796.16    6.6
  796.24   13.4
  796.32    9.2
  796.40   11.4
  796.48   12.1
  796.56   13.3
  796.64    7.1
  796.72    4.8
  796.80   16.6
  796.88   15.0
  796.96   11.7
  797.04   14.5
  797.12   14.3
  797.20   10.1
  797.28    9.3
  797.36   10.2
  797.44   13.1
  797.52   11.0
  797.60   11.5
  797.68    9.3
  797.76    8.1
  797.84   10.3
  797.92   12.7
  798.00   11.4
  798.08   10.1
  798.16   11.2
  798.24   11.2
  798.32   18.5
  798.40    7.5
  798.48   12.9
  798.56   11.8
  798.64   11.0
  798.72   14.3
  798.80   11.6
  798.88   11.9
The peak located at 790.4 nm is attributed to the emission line H-alpha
